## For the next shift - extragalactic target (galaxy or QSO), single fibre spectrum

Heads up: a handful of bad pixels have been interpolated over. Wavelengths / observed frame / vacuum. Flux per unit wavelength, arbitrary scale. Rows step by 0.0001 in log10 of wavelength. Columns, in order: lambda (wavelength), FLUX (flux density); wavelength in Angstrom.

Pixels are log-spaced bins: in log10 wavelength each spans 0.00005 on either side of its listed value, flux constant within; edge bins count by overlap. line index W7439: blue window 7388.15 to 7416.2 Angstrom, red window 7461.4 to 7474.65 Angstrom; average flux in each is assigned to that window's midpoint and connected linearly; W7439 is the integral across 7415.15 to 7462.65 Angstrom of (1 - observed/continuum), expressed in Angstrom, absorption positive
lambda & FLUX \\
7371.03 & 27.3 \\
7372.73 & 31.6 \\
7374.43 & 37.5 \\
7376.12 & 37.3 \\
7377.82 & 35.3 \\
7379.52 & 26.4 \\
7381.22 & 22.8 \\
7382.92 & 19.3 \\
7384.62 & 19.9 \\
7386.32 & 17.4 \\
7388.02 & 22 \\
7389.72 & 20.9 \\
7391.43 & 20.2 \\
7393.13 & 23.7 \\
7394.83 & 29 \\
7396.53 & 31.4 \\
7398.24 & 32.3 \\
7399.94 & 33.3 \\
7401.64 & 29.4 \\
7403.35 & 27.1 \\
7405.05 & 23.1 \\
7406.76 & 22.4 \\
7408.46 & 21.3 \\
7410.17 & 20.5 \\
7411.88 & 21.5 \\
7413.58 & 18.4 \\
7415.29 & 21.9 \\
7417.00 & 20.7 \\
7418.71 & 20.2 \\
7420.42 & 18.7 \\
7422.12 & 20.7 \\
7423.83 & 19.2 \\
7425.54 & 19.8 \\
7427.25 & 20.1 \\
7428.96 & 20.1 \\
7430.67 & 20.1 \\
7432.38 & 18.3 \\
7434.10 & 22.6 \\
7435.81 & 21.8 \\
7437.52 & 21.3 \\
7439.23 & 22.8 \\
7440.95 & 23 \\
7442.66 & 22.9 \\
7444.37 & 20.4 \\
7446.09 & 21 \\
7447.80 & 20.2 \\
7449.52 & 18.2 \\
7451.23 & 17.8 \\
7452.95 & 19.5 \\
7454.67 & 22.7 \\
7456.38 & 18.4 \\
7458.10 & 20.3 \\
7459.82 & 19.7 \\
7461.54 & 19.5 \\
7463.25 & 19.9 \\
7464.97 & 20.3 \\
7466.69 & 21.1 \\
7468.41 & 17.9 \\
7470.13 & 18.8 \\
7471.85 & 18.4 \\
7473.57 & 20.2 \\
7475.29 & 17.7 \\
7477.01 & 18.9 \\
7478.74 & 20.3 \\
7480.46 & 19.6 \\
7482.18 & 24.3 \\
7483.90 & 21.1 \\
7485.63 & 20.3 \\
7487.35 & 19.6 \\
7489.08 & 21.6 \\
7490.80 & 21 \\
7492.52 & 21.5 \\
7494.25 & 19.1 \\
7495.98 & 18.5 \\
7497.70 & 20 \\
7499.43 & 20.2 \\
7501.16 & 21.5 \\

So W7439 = 2.94 Angstrom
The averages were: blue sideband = 24.7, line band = 20.4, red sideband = 19.5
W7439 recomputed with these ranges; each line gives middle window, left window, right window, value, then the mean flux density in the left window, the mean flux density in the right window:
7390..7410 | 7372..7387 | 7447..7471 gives -0.6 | 27.6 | 19.6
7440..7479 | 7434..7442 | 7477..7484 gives 3.2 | 22.3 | 21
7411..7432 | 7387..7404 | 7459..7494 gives 3.9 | 26.8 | 20.1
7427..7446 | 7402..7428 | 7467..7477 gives -0.9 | 21.2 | 18.8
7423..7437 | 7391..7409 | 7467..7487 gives 2.2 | 26.9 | 19.8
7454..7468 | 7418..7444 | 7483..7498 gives 0.3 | 20.8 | 20.3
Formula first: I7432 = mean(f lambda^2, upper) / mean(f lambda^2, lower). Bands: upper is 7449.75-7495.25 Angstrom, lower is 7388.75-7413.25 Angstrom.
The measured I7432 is 0.8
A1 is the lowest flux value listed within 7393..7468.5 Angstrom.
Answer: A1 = 17.8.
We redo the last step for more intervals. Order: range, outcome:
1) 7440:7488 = 17.7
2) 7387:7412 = 20.2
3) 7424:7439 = 18.3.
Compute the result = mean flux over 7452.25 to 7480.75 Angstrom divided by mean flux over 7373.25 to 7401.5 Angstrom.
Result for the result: 0.7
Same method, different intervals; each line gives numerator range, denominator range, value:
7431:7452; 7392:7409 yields 0.76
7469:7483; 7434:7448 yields 0.90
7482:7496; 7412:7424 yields 1.03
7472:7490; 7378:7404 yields 0.80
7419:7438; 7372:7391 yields 0.77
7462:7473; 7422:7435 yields 0.97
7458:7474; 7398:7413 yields 0.77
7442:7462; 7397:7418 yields 0.82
